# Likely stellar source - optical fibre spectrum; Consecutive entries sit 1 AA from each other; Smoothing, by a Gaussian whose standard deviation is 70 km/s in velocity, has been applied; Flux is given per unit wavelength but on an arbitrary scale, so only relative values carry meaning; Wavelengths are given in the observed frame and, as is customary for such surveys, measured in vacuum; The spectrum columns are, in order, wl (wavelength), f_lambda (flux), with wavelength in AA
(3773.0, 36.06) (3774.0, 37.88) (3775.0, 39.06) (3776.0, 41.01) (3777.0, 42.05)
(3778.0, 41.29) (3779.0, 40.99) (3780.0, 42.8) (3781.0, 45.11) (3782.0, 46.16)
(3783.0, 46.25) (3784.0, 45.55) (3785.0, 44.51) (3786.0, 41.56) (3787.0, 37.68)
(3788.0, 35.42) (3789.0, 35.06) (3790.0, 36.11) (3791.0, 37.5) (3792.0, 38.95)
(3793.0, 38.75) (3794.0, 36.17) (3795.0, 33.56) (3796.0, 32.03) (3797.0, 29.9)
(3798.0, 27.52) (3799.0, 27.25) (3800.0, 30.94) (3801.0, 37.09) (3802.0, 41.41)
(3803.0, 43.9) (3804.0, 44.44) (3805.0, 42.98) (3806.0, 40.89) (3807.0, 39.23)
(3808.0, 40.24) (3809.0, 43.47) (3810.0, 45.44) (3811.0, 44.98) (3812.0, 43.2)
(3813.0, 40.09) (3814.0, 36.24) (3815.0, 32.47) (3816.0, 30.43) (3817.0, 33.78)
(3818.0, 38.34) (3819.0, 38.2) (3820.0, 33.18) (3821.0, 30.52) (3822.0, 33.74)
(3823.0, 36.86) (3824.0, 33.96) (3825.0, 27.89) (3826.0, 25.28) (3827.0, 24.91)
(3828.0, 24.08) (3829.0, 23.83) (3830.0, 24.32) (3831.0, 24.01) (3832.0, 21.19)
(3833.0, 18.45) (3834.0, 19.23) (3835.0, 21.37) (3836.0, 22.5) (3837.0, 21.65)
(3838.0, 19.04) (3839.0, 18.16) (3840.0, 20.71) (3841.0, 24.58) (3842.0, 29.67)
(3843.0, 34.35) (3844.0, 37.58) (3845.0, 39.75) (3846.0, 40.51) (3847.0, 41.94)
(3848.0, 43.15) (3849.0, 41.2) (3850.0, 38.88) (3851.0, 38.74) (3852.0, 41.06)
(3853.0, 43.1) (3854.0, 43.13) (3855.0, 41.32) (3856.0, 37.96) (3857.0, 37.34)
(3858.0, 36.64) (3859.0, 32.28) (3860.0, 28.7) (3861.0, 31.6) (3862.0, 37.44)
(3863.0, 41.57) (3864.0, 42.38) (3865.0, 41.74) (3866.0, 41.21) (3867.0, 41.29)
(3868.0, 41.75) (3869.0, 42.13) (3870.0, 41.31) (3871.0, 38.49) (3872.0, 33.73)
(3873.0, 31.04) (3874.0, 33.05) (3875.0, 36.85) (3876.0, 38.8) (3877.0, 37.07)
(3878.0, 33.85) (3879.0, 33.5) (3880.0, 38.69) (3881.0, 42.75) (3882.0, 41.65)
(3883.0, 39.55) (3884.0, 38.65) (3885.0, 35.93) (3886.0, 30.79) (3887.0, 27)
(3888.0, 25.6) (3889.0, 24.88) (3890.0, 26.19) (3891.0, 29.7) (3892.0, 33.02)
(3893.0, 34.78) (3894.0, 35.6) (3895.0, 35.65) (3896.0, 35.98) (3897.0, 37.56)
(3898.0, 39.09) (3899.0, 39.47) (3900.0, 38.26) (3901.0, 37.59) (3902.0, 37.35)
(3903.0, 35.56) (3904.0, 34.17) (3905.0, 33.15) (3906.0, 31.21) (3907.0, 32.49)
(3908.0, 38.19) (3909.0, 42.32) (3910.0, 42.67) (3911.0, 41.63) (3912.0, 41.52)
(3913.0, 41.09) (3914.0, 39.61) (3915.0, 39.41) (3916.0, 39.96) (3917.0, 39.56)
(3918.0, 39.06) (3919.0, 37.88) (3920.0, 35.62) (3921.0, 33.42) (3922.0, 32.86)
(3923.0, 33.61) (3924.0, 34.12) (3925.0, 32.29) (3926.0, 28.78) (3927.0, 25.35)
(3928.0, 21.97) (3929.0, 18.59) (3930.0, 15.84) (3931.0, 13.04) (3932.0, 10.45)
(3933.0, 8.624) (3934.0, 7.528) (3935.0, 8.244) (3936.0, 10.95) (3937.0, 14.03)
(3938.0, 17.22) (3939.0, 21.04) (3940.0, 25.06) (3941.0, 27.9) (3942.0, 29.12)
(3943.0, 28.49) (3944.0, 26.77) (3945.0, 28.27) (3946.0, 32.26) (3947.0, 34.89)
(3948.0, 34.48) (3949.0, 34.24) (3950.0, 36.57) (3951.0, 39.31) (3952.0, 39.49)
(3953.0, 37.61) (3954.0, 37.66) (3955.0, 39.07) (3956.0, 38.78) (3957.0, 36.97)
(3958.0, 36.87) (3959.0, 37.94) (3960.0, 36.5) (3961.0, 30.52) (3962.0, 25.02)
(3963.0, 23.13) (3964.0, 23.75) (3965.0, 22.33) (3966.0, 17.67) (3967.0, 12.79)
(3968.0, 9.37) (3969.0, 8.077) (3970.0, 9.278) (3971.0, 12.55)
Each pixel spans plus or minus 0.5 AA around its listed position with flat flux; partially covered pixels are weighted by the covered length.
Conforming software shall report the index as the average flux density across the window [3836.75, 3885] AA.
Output 36.6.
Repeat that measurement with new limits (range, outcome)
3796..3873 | 34.5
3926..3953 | 23.8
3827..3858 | 31.1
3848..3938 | 33.9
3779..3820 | 38.6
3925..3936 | 16.4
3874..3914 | 35.9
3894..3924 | 37.4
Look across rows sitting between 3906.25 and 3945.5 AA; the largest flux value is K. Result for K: 42.67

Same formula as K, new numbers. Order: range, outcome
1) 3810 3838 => 45.44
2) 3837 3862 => 43.15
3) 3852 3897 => 43.13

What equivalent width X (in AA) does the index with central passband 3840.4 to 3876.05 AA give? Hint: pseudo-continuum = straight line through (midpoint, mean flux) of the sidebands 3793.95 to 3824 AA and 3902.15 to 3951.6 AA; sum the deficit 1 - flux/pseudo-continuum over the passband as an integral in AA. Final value -4.2 AA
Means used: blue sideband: 36.9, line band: 37.9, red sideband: 29.7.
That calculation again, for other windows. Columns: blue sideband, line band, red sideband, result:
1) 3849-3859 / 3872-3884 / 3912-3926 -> 0.5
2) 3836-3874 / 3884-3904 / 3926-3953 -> -2.4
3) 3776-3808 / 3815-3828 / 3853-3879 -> 2.2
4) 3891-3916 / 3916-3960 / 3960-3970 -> -3.7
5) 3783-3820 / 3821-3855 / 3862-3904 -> 6.2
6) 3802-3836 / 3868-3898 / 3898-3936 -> -3.0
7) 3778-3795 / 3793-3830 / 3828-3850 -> -0.6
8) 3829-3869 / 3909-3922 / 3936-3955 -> -3.4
